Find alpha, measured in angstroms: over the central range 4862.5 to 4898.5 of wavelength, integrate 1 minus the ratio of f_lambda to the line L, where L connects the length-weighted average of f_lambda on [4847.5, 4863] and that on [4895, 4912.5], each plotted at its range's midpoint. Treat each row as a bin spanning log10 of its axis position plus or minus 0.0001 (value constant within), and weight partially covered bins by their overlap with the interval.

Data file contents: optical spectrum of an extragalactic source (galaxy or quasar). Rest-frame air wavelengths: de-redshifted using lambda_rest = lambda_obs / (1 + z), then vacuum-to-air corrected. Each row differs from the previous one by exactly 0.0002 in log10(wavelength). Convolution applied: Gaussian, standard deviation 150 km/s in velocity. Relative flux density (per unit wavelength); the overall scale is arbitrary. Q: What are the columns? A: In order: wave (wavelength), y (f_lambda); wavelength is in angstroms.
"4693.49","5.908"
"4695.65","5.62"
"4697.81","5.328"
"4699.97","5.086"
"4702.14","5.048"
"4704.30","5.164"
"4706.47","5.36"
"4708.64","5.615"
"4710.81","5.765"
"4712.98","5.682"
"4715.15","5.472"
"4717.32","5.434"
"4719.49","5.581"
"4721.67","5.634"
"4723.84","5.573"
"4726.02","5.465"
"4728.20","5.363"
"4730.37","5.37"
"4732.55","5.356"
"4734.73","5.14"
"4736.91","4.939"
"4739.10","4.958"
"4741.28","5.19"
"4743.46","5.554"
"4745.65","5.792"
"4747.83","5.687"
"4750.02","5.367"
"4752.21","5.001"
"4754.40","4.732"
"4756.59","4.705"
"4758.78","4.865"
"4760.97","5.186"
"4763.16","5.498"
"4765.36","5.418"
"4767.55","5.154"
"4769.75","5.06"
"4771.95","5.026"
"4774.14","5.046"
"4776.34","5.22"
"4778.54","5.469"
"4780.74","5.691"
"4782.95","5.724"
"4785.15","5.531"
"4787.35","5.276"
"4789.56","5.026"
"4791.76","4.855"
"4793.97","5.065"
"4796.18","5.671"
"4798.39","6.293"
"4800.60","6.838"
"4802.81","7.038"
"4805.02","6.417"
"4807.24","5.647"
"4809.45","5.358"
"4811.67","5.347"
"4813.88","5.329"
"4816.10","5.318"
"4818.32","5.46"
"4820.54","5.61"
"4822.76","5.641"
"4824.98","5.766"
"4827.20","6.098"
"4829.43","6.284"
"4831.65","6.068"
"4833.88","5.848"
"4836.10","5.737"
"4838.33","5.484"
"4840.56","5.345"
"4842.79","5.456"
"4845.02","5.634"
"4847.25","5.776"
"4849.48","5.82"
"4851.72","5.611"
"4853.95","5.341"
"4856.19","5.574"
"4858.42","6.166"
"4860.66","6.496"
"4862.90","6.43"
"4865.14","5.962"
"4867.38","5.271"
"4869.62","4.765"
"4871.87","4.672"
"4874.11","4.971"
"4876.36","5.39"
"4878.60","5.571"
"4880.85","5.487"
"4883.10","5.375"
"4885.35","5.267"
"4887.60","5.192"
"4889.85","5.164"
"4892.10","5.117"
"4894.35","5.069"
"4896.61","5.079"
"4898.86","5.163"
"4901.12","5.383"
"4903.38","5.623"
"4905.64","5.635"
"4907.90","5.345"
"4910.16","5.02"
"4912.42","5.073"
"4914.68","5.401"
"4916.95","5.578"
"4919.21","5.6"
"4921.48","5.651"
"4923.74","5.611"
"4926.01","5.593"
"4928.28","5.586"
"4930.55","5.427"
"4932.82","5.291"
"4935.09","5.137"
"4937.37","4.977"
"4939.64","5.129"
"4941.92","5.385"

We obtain 1.95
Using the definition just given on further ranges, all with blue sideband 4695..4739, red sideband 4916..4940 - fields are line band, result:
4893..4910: 0.4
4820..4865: -3.4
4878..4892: 0.3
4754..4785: 1.0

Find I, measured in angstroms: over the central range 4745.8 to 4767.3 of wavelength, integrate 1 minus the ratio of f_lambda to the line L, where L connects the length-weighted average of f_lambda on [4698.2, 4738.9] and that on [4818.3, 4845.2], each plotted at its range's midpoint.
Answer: 1.2 angstroms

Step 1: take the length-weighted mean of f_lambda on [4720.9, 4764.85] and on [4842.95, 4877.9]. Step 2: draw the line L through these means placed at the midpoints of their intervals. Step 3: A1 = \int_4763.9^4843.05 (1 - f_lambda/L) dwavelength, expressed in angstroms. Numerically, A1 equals -2.4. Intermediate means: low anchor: 5.27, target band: 5.6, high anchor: 5.59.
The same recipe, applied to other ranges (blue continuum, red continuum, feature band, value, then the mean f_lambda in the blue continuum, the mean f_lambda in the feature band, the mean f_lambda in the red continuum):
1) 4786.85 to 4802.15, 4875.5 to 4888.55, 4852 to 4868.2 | -1.32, 5.63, 5.89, 5.38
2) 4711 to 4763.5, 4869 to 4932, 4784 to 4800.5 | -0.49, 5.32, 5.48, 5.32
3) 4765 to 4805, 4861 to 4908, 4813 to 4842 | -1.21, 5.55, 5.69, 5.35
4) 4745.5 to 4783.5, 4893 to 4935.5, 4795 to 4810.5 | -2.65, 5.24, 6.18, 5.39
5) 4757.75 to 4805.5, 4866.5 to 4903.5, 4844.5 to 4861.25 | -1.56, 5.51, 5.79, 5.2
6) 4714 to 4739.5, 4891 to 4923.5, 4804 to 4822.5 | -0.70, 5.37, 5.56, 5.35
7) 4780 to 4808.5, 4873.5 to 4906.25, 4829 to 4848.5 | -0.58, 5.77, 5.72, 5.3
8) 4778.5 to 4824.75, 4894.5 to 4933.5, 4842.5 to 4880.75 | -0.41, 5.65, 5.58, 5.41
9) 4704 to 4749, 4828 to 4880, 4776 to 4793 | 0.54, 5.44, 5.35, 5.64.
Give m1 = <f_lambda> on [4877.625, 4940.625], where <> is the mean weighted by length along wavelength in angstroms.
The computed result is 5.34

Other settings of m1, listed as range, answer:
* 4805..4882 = 5.62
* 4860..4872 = 5.64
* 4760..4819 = 5.52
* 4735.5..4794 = 5.23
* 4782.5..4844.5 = 5.7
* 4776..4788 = 5.51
